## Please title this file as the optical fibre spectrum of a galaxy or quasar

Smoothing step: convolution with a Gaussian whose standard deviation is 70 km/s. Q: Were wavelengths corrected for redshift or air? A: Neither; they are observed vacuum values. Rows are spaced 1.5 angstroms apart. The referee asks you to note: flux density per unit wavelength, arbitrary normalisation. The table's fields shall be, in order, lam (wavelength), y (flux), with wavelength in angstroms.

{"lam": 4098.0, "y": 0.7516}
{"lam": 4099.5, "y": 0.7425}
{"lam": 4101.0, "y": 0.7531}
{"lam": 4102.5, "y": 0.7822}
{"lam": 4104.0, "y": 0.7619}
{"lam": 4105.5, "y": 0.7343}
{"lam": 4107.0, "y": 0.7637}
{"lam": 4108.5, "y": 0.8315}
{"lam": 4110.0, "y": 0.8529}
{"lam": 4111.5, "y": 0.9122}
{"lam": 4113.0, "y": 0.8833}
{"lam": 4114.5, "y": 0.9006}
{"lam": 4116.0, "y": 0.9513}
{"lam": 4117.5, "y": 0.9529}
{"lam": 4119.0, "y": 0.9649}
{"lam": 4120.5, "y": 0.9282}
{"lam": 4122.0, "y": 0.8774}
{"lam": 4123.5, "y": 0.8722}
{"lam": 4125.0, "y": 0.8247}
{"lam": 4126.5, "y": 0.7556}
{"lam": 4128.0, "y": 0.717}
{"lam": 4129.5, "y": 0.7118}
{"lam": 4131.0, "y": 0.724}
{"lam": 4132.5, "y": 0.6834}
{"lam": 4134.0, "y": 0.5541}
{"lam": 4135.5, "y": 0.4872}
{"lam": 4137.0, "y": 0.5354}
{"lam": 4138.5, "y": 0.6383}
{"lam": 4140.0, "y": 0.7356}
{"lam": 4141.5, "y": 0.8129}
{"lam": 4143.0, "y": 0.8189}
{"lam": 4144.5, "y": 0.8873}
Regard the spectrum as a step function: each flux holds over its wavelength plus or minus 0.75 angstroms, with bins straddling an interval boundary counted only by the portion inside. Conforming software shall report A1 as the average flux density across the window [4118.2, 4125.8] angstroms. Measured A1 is 0.893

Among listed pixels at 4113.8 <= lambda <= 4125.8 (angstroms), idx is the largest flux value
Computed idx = 0.9649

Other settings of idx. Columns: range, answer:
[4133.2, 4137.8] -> 0.5541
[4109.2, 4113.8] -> 0.9122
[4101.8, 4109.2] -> 0.8315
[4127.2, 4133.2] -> 0.724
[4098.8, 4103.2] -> 0.7822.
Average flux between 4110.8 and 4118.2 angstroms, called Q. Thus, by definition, 0.92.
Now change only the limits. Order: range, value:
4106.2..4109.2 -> 0.796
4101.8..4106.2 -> 0.759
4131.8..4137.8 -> 0.565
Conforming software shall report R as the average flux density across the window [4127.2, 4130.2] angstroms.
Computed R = 0.715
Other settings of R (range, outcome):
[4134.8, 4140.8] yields 0.602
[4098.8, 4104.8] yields 0.76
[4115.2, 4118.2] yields 0.951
